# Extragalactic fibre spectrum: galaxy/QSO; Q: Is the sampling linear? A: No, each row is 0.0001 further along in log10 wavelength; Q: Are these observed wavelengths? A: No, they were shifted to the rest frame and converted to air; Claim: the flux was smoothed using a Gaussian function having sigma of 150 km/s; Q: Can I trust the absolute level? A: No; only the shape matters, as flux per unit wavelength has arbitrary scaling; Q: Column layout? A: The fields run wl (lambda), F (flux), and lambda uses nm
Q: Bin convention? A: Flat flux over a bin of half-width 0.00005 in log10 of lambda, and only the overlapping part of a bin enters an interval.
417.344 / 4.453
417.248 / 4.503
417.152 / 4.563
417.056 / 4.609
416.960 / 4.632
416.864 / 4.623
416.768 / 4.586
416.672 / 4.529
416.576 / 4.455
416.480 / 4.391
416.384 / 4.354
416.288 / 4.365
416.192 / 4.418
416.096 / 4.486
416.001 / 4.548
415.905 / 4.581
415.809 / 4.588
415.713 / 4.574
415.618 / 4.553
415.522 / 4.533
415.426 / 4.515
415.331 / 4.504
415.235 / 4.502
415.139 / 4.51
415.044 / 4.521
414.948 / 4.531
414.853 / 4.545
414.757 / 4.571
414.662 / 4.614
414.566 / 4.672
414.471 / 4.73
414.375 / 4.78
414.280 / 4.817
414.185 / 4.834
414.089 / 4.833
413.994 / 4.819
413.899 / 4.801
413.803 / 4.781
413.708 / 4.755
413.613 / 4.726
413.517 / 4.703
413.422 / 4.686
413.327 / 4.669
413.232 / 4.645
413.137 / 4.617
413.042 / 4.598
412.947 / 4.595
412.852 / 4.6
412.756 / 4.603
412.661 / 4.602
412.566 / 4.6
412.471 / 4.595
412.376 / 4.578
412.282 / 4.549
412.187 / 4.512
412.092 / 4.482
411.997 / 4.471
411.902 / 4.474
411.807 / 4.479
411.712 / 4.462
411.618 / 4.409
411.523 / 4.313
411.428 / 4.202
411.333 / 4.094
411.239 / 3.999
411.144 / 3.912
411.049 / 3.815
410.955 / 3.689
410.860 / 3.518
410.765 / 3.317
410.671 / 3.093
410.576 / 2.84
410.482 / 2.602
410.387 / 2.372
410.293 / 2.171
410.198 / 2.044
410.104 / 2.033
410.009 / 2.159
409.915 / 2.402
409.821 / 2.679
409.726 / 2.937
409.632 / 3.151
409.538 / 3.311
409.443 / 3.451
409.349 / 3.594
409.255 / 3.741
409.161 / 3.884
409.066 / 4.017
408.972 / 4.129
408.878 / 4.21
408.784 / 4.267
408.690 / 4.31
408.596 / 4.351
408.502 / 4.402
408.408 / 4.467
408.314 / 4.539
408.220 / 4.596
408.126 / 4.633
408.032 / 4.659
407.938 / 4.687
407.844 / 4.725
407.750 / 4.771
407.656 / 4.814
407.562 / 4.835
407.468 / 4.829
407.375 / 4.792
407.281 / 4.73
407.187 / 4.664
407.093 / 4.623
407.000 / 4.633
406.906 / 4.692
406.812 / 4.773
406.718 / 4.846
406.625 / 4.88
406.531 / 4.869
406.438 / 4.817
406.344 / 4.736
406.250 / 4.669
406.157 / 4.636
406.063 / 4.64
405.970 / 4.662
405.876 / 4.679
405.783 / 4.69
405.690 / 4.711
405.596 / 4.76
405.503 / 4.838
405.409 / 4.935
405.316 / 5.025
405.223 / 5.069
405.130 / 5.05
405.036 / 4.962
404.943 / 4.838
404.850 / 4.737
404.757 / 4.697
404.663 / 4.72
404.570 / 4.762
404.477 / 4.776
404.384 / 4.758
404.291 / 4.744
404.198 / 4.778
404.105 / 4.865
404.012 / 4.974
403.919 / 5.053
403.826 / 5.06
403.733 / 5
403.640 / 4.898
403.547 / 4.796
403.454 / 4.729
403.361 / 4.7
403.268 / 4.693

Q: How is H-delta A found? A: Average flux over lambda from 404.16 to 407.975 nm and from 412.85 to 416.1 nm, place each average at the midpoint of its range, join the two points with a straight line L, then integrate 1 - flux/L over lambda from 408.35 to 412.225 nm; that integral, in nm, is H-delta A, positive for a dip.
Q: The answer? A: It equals 0.89 nm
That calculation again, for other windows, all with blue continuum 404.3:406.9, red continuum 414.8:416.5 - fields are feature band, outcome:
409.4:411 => 0.636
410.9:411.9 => 0.103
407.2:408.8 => 0.036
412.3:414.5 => -0.060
